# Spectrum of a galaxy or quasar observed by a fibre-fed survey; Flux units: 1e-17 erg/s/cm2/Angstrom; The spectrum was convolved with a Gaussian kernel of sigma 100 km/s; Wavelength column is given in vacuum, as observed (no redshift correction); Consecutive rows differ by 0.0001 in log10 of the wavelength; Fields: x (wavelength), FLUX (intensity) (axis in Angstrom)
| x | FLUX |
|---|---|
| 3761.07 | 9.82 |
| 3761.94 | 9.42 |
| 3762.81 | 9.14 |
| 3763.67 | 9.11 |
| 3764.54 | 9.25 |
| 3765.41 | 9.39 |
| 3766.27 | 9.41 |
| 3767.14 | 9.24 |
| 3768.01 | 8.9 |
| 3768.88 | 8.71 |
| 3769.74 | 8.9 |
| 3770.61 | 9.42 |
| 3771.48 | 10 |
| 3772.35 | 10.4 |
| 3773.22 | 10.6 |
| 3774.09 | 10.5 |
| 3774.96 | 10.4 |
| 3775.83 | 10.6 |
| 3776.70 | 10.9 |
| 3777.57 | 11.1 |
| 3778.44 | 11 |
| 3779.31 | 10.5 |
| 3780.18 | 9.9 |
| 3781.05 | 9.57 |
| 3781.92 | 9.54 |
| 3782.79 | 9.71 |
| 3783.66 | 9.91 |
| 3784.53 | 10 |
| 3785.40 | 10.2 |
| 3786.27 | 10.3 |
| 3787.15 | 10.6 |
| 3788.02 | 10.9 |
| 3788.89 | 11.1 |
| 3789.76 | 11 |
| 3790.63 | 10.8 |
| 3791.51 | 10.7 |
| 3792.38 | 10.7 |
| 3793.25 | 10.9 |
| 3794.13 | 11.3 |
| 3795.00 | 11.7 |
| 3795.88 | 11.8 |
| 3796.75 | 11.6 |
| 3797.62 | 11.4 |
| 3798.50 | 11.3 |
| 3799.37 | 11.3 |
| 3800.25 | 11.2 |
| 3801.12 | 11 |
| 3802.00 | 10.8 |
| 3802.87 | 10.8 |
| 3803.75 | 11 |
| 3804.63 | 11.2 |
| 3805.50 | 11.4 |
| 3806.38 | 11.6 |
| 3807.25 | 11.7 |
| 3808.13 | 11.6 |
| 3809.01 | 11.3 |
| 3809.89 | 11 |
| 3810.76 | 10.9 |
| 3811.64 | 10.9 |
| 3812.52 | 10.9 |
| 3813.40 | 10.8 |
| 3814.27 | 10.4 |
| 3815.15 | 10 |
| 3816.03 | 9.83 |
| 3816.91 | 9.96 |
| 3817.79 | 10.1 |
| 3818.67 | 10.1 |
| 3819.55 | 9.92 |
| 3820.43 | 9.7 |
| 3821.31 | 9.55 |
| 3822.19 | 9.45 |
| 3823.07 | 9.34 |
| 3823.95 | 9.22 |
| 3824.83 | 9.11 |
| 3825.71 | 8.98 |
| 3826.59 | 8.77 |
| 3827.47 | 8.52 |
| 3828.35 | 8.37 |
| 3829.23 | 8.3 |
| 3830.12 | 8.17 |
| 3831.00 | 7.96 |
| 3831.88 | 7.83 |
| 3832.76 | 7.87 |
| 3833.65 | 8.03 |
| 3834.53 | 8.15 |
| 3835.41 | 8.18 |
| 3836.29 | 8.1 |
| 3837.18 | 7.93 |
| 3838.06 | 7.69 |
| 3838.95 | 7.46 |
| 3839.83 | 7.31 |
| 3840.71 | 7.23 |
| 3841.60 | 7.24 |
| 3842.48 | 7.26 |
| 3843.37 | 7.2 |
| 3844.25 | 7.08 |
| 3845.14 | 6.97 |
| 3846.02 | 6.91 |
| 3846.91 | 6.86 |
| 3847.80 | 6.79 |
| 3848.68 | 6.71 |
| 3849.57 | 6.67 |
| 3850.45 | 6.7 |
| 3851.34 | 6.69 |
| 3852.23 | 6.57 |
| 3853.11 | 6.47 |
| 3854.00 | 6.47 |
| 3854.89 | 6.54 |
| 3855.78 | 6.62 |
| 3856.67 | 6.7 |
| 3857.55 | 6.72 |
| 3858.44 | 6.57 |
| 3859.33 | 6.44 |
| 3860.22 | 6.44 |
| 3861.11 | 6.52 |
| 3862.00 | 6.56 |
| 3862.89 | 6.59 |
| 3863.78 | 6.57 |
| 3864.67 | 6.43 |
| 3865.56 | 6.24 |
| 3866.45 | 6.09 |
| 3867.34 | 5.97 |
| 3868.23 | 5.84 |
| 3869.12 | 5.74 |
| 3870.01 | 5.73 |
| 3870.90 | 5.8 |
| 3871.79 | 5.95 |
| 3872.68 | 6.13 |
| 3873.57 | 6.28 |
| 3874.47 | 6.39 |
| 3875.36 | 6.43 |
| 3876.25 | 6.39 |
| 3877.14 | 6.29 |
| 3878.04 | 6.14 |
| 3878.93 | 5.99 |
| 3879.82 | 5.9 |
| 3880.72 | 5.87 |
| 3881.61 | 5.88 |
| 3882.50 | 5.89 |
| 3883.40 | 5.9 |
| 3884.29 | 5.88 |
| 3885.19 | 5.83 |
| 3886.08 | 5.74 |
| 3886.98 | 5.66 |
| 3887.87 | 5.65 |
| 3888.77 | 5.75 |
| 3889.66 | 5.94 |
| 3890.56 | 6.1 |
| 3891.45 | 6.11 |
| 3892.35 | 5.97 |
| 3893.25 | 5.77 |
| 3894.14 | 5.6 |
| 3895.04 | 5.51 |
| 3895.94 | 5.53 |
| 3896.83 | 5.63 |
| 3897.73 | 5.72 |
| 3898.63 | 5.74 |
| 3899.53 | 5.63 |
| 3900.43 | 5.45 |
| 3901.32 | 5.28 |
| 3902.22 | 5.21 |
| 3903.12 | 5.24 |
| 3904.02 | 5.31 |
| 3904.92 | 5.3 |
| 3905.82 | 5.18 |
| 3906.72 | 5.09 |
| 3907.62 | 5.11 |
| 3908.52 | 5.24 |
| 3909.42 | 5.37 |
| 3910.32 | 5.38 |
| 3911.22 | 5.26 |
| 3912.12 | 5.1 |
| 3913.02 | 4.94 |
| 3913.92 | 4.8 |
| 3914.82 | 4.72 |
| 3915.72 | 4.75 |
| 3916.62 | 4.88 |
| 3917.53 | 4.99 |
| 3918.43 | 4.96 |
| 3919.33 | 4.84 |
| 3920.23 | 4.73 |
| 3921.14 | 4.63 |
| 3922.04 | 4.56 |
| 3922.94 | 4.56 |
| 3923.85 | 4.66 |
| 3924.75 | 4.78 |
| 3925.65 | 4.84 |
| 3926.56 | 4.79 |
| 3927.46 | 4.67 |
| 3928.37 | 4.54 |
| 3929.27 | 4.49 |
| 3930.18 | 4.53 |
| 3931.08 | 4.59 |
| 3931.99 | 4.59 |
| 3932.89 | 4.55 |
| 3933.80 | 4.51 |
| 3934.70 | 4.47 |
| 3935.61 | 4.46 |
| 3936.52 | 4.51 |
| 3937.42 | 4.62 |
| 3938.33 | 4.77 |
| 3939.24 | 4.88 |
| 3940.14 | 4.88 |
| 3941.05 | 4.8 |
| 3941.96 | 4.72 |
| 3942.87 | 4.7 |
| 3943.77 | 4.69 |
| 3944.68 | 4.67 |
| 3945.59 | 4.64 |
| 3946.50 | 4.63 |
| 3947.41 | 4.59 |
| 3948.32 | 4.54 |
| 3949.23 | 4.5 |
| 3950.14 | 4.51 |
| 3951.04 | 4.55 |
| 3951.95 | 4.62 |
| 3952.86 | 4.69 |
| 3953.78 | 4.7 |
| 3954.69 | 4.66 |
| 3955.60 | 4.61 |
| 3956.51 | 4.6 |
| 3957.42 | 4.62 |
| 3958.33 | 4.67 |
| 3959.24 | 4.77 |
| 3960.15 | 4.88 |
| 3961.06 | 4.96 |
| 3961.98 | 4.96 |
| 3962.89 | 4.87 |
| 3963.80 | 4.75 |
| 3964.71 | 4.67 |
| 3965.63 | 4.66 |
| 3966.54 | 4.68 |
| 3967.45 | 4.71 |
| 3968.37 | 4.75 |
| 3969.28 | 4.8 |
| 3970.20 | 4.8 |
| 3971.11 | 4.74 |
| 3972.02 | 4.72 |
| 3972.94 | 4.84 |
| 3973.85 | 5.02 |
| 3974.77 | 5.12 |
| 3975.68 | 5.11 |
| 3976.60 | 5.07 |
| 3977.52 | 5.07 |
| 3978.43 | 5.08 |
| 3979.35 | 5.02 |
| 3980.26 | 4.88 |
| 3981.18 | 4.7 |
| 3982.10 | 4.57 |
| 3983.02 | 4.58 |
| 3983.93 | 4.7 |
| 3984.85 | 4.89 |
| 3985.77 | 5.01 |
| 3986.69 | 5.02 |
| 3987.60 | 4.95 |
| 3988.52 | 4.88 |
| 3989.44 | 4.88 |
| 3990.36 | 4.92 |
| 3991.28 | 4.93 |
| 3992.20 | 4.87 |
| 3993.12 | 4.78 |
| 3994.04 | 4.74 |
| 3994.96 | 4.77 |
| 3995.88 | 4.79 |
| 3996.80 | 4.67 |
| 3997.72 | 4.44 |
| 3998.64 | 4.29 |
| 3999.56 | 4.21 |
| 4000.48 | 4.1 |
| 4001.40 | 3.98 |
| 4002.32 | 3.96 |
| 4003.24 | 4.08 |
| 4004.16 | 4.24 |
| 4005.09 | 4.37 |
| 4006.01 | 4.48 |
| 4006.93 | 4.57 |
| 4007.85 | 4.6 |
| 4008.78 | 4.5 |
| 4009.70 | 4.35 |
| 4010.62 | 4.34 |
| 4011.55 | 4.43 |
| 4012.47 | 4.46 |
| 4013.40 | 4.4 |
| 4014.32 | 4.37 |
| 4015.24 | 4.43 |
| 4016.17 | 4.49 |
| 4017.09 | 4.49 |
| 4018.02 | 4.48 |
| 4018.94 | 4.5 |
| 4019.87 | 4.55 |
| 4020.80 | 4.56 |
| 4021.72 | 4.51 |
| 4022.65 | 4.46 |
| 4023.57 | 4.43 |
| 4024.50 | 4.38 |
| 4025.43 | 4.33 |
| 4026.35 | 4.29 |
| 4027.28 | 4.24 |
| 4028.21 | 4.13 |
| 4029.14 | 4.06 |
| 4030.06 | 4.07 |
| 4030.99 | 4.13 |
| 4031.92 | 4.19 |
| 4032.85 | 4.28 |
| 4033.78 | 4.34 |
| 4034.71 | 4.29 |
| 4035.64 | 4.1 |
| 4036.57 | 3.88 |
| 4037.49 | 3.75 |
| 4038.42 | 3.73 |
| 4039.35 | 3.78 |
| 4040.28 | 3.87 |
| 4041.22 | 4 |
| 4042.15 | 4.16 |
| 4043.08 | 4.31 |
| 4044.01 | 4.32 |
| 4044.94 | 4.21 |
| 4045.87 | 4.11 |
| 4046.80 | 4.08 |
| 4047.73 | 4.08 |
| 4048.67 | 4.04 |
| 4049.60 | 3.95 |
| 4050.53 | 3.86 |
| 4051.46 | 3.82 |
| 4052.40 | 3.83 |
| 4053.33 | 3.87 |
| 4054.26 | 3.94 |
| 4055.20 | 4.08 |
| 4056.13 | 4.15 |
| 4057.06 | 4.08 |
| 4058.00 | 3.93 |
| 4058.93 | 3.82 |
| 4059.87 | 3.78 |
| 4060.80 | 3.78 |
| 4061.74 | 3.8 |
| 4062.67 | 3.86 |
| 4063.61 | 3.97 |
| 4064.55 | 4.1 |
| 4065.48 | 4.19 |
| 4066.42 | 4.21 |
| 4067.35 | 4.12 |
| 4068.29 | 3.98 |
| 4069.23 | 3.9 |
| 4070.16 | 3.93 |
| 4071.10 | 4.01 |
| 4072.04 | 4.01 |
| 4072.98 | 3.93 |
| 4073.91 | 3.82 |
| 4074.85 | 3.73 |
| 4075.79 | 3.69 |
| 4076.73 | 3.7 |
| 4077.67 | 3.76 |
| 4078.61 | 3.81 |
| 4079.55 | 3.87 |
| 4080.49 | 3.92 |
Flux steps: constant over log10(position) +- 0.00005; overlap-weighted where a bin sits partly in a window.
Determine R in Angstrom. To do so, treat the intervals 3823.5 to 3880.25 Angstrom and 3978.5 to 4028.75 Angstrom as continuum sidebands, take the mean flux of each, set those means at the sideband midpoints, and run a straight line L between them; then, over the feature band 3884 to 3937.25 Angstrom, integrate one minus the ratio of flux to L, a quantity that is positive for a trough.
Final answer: 8.1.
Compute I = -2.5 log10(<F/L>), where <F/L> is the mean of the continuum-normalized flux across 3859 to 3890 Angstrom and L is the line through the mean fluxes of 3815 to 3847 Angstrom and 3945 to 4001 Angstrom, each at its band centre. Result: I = 0.20 mag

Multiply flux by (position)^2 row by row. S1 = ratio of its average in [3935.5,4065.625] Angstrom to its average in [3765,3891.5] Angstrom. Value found 0.57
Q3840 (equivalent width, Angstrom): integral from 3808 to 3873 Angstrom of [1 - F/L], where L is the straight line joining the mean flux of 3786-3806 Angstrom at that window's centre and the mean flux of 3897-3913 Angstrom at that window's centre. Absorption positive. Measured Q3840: 7.0 Angstrom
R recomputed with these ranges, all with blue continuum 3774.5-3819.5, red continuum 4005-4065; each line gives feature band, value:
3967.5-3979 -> 1.88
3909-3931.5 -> 7.77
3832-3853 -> 4.92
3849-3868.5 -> 5.54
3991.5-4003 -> 1.67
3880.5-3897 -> 4.86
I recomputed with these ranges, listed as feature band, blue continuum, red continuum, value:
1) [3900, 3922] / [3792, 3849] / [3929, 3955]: 0.157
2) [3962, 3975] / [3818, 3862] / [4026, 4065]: 0.127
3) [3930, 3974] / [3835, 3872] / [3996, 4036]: 0.128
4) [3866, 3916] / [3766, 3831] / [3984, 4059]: 0.350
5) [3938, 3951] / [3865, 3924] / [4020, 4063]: 0.084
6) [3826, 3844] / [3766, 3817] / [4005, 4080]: 0.201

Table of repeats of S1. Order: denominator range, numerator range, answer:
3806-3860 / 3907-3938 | 0.60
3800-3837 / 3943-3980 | 0.52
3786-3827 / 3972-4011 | 0.48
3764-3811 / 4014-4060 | 0.45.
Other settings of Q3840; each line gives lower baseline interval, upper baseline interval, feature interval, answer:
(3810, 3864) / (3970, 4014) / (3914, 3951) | 8.0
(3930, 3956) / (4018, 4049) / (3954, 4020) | -3.7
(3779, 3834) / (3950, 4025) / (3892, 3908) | 4.1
